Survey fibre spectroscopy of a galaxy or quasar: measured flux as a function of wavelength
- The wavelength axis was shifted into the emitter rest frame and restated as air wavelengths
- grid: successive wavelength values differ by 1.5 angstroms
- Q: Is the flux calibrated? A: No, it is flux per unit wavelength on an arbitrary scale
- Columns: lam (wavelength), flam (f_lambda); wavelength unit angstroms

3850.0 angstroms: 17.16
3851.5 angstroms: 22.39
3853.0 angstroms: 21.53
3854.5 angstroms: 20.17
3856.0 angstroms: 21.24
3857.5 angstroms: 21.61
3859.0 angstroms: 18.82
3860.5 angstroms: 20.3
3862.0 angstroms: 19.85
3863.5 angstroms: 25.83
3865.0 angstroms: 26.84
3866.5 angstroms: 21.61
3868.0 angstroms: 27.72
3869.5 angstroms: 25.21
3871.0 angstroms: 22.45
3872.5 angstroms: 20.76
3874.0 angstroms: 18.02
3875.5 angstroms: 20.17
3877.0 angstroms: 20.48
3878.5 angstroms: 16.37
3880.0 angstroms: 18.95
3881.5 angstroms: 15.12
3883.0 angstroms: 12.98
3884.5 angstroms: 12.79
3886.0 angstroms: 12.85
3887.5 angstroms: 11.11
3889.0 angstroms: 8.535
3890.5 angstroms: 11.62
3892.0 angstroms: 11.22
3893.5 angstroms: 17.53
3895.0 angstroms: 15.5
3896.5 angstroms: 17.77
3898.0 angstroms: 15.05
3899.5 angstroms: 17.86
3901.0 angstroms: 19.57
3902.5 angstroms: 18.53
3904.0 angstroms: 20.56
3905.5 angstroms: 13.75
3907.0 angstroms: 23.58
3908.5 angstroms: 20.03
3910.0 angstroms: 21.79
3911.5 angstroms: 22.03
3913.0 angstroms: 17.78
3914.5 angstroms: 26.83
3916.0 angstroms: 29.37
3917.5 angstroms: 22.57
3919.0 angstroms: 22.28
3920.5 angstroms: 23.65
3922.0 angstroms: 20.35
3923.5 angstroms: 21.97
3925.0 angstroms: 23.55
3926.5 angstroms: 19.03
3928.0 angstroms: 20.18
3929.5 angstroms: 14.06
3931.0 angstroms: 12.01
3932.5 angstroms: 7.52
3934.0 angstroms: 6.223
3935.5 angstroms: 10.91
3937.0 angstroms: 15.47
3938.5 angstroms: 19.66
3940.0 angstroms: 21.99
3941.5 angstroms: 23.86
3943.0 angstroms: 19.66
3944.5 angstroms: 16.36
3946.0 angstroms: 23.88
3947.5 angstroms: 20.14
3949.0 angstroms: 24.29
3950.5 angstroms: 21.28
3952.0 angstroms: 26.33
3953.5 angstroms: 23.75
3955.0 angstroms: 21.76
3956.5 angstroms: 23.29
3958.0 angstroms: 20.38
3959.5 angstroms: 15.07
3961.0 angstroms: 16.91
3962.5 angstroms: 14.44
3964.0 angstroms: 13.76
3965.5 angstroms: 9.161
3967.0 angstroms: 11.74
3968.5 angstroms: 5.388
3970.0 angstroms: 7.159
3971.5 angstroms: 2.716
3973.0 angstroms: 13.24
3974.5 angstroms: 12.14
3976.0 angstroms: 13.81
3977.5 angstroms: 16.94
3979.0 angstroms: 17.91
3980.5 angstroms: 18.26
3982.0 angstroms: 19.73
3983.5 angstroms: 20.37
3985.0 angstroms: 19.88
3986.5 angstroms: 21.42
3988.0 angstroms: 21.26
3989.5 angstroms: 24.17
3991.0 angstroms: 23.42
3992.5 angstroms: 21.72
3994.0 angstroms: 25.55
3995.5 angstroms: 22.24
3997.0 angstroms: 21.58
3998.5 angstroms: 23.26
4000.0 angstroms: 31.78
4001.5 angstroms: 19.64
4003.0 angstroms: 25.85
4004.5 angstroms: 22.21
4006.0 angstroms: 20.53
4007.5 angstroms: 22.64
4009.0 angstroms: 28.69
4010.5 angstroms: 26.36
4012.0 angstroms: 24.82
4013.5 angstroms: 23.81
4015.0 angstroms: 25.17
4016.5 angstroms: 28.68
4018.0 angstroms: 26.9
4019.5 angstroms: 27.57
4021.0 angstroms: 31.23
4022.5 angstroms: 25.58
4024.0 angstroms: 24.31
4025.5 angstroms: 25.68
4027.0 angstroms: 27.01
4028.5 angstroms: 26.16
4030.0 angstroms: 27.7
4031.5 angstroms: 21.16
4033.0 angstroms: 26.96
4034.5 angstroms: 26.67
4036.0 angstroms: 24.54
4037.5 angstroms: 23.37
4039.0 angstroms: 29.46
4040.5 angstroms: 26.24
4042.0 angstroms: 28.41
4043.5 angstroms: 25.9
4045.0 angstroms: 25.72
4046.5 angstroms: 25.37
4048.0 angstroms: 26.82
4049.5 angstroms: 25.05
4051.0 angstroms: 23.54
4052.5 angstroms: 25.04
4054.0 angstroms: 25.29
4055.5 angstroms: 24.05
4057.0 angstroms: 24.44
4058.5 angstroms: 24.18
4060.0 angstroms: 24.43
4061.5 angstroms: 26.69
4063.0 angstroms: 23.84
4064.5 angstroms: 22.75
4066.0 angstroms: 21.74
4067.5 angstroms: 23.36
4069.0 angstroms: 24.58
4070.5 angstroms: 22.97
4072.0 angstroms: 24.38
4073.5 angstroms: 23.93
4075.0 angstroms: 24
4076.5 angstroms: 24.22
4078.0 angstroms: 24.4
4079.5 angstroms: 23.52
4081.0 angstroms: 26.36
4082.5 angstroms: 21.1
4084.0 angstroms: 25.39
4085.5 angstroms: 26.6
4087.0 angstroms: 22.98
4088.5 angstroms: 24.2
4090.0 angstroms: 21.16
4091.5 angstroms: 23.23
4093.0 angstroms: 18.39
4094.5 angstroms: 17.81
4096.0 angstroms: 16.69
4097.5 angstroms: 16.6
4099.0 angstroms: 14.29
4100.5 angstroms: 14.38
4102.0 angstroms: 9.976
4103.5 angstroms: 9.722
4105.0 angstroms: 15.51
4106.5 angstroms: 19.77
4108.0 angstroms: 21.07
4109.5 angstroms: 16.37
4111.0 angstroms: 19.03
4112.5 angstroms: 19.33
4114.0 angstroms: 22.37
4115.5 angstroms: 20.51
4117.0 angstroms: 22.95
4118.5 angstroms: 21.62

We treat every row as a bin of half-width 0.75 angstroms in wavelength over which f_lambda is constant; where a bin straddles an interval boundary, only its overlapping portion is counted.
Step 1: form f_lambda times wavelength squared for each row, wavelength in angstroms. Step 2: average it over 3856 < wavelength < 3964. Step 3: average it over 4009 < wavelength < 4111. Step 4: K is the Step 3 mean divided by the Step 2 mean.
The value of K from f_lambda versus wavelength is 1.33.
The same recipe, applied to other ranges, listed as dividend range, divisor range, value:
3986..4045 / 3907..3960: 1.31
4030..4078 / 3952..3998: 1.48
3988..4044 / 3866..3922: 1.43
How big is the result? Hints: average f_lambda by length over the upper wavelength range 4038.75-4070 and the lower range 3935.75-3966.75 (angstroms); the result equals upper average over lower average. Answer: 1.30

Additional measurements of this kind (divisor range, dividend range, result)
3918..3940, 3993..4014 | 1.41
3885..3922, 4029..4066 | 1.37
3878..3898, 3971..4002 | 1.40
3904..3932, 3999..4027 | 1.24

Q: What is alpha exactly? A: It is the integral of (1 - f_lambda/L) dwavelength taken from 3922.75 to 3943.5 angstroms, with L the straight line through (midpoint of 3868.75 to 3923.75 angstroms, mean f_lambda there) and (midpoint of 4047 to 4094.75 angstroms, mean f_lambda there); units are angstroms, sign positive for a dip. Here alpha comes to 2.98 angstroms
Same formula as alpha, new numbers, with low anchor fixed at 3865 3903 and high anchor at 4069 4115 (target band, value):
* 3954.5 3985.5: 6.26 angstroms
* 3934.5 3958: -3.06 angstroms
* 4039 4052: -4.19 angstroms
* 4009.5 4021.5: -4.65 angstroms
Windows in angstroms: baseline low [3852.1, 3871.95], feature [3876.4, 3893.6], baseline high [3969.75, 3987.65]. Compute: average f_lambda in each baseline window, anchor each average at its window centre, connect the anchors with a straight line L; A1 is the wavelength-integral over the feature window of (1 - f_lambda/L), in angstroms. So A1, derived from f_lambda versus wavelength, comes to 5.9 angstroms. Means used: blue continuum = 22.5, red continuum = 15.7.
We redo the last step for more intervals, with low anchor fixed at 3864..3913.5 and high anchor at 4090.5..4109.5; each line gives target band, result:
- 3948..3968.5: -0.7 angstroms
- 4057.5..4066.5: -3.9 angstroms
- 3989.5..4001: -4.5 angstroms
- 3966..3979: 5.0 angstroms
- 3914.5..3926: -3.6 angstroms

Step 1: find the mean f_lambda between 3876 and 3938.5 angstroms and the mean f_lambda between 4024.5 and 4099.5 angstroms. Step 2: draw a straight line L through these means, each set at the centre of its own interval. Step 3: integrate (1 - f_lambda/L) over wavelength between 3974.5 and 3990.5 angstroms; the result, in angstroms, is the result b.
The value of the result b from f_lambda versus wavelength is 1.2 angstroms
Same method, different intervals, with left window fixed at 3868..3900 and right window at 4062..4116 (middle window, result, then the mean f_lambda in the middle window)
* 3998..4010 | -3.4 angstroms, 24.4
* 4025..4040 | -4.8 angstroms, 25.9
